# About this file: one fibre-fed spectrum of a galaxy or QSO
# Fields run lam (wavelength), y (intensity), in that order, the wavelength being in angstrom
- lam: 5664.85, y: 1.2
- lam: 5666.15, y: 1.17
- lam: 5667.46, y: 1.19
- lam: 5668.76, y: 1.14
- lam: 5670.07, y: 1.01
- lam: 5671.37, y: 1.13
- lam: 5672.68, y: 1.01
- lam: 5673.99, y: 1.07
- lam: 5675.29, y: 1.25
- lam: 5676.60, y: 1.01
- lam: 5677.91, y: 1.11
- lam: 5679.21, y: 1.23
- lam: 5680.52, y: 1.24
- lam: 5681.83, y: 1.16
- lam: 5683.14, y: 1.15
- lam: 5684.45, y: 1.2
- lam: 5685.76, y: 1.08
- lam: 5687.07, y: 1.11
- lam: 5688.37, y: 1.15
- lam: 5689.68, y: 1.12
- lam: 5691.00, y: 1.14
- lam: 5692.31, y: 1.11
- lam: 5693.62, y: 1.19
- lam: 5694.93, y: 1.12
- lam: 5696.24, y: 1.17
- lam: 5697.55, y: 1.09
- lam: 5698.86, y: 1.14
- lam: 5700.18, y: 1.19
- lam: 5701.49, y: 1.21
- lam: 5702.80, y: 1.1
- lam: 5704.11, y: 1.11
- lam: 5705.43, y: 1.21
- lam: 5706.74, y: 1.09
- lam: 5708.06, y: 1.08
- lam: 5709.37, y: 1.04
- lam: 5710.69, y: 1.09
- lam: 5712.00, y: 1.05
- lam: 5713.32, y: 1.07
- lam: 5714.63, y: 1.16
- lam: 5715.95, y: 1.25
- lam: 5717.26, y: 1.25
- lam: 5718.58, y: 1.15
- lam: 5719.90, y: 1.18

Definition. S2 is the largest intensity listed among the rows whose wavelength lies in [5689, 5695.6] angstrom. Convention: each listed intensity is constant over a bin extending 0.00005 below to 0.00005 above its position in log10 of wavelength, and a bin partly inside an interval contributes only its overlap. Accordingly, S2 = 1.19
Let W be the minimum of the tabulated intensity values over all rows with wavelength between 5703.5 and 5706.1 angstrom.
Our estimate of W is 1.11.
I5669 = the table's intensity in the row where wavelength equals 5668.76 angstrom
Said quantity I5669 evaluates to 1.14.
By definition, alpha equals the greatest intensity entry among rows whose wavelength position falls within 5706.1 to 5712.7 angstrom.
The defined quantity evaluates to 1.09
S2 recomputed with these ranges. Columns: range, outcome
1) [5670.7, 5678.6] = 1.25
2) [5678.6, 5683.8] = 1.24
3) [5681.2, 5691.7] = 1.2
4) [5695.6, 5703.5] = 1.21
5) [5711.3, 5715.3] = 1.16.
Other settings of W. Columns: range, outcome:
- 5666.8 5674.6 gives 1.01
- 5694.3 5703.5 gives 1.09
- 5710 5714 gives 1.05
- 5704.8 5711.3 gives 1.04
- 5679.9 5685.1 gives 1.15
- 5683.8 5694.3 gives 1.08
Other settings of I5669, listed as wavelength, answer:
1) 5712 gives 1.05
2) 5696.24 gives 1.17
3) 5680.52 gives 1.24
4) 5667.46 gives 1.19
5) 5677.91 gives 1.11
